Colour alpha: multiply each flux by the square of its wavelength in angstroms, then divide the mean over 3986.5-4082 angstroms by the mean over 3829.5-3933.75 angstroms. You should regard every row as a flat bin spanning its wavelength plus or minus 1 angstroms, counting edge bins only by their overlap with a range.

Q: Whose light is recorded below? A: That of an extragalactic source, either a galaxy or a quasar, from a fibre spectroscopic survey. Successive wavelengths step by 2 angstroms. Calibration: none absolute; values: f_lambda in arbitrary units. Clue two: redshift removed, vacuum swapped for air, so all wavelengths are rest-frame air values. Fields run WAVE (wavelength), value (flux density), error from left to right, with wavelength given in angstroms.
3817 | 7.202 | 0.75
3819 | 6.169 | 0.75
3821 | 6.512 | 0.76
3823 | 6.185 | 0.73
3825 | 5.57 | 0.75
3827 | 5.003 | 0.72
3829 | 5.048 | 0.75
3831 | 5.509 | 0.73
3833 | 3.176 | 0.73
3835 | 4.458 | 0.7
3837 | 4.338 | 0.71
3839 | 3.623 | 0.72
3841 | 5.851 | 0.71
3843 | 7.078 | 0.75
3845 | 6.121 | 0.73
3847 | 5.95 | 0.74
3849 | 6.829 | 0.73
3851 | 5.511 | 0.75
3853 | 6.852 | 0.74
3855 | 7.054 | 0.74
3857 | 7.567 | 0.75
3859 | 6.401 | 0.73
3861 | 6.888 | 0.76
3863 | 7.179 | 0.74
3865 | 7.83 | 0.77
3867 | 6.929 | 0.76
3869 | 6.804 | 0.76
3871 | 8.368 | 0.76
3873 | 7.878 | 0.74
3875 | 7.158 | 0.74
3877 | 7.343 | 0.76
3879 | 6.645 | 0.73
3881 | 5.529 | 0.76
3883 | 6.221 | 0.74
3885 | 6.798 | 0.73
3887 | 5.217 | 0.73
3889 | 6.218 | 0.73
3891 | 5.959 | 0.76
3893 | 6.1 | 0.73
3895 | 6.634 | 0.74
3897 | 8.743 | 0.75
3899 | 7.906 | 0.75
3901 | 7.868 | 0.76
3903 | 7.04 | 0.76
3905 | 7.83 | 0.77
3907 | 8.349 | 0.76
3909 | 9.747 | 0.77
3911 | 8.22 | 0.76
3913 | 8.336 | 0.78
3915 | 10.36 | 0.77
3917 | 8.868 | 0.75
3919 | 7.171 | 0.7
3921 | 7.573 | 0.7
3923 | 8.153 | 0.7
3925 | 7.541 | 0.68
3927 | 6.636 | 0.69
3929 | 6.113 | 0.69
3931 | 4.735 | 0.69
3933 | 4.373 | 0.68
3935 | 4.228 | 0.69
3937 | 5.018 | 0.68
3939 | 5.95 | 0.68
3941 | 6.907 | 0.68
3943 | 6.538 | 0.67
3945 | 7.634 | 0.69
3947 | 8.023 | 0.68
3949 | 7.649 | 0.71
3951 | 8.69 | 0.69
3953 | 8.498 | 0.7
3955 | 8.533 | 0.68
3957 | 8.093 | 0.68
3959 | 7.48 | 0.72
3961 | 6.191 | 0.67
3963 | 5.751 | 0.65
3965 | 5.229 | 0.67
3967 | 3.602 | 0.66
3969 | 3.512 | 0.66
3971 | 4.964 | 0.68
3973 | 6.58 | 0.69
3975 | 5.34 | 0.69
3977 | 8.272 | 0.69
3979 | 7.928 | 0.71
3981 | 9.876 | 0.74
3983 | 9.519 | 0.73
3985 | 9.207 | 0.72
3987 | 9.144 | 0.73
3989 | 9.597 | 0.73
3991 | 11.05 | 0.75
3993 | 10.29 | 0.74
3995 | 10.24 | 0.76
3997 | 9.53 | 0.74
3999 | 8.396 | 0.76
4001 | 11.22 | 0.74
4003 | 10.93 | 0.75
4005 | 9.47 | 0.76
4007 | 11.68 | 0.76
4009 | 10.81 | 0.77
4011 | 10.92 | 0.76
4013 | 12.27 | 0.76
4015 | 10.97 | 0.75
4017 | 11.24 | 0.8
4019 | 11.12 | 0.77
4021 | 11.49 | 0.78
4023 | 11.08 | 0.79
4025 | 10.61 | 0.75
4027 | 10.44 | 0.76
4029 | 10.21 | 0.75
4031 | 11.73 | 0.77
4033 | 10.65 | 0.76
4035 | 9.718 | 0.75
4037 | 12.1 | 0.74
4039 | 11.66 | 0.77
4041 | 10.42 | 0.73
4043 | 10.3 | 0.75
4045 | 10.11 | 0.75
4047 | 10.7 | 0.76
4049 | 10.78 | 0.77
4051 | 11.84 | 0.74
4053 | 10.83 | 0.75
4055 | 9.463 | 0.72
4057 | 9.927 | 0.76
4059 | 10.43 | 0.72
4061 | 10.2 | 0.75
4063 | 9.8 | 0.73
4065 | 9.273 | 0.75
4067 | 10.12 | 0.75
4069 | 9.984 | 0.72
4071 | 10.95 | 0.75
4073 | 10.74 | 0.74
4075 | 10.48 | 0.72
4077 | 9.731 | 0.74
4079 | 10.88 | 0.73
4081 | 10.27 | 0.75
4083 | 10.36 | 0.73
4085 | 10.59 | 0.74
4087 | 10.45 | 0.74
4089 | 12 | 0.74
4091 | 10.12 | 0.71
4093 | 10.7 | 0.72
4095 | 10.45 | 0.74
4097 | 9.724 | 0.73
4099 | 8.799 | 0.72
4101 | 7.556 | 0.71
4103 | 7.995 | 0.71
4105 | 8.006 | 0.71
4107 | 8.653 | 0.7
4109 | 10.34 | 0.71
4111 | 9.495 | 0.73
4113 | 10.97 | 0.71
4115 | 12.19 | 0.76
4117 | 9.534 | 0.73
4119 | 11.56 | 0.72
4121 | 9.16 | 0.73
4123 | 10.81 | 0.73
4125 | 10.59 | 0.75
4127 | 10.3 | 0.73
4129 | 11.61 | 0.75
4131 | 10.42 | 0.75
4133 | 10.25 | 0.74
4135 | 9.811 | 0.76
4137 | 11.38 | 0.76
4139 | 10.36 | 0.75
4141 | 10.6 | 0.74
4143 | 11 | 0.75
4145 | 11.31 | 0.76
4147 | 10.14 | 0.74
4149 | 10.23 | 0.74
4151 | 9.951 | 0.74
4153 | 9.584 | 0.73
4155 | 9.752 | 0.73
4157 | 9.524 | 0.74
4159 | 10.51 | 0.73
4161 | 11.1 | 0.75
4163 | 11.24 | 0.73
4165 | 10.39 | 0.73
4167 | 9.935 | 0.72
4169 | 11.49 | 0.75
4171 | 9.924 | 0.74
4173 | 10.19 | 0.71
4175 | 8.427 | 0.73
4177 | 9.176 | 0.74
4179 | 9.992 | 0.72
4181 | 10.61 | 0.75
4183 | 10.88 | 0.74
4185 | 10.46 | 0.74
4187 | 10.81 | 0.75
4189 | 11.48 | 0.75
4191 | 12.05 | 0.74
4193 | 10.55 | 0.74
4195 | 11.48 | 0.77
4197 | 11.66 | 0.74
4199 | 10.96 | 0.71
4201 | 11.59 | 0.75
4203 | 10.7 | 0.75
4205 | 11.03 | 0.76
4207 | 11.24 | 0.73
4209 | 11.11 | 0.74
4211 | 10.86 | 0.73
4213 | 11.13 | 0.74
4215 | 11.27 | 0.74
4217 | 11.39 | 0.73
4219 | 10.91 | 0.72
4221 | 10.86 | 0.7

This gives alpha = 1.7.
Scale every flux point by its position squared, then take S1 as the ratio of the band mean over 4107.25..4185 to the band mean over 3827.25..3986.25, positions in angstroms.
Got 1.71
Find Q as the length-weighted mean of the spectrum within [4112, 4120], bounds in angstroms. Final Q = 11.1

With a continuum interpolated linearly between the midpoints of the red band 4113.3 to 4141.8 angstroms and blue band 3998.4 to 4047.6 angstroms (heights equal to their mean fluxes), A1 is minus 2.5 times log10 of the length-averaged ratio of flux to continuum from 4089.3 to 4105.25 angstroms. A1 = 0.14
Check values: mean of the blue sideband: 10.8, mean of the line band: 9.35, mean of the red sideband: 10.6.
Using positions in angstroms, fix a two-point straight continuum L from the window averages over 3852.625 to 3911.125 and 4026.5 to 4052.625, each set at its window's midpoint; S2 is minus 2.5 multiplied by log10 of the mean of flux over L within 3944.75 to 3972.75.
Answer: 0.31 mag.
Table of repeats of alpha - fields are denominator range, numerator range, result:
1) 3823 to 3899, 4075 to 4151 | 1.84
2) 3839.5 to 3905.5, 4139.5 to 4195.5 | 1.77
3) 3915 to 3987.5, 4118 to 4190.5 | 1.65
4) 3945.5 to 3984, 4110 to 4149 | 1.63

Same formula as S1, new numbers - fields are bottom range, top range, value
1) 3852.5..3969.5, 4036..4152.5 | 1.61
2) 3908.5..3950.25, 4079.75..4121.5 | 1.53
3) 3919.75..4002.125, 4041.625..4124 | 1.45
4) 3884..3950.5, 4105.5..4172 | 1.63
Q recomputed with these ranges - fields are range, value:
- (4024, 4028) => 10.5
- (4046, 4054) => 11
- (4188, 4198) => 11.4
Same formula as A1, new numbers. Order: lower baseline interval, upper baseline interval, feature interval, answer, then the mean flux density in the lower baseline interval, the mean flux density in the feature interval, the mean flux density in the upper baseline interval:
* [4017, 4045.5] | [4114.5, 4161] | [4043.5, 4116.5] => 0.06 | 10.9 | 10.1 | 10.5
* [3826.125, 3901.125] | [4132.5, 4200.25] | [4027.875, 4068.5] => -0.18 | 6.37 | 10.5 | 10.5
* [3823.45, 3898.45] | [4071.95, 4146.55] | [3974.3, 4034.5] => -0.19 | 6.29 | 10.2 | 10.2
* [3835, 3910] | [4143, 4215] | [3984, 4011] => -0.21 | 6.79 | 10.1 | 10.6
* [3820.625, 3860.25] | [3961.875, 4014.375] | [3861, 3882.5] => -0.13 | 5.73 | 7.13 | 8.68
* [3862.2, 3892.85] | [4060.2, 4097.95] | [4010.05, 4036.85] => -0.17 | 6.78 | 11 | 10.4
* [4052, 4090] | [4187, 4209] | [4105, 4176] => 0.05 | 10.3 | 10.3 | 11.2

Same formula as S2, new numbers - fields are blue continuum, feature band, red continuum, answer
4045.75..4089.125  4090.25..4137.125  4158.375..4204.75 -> 0.056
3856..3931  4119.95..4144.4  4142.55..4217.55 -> -0.046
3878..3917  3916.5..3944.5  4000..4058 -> 0.274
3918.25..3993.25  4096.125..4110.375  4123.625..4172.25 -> 0.113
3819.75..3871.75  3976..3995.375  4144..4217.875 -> -0.185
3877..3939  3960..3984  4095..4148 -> 0.236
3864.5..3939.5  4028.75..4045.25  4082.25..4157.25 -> -0.201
